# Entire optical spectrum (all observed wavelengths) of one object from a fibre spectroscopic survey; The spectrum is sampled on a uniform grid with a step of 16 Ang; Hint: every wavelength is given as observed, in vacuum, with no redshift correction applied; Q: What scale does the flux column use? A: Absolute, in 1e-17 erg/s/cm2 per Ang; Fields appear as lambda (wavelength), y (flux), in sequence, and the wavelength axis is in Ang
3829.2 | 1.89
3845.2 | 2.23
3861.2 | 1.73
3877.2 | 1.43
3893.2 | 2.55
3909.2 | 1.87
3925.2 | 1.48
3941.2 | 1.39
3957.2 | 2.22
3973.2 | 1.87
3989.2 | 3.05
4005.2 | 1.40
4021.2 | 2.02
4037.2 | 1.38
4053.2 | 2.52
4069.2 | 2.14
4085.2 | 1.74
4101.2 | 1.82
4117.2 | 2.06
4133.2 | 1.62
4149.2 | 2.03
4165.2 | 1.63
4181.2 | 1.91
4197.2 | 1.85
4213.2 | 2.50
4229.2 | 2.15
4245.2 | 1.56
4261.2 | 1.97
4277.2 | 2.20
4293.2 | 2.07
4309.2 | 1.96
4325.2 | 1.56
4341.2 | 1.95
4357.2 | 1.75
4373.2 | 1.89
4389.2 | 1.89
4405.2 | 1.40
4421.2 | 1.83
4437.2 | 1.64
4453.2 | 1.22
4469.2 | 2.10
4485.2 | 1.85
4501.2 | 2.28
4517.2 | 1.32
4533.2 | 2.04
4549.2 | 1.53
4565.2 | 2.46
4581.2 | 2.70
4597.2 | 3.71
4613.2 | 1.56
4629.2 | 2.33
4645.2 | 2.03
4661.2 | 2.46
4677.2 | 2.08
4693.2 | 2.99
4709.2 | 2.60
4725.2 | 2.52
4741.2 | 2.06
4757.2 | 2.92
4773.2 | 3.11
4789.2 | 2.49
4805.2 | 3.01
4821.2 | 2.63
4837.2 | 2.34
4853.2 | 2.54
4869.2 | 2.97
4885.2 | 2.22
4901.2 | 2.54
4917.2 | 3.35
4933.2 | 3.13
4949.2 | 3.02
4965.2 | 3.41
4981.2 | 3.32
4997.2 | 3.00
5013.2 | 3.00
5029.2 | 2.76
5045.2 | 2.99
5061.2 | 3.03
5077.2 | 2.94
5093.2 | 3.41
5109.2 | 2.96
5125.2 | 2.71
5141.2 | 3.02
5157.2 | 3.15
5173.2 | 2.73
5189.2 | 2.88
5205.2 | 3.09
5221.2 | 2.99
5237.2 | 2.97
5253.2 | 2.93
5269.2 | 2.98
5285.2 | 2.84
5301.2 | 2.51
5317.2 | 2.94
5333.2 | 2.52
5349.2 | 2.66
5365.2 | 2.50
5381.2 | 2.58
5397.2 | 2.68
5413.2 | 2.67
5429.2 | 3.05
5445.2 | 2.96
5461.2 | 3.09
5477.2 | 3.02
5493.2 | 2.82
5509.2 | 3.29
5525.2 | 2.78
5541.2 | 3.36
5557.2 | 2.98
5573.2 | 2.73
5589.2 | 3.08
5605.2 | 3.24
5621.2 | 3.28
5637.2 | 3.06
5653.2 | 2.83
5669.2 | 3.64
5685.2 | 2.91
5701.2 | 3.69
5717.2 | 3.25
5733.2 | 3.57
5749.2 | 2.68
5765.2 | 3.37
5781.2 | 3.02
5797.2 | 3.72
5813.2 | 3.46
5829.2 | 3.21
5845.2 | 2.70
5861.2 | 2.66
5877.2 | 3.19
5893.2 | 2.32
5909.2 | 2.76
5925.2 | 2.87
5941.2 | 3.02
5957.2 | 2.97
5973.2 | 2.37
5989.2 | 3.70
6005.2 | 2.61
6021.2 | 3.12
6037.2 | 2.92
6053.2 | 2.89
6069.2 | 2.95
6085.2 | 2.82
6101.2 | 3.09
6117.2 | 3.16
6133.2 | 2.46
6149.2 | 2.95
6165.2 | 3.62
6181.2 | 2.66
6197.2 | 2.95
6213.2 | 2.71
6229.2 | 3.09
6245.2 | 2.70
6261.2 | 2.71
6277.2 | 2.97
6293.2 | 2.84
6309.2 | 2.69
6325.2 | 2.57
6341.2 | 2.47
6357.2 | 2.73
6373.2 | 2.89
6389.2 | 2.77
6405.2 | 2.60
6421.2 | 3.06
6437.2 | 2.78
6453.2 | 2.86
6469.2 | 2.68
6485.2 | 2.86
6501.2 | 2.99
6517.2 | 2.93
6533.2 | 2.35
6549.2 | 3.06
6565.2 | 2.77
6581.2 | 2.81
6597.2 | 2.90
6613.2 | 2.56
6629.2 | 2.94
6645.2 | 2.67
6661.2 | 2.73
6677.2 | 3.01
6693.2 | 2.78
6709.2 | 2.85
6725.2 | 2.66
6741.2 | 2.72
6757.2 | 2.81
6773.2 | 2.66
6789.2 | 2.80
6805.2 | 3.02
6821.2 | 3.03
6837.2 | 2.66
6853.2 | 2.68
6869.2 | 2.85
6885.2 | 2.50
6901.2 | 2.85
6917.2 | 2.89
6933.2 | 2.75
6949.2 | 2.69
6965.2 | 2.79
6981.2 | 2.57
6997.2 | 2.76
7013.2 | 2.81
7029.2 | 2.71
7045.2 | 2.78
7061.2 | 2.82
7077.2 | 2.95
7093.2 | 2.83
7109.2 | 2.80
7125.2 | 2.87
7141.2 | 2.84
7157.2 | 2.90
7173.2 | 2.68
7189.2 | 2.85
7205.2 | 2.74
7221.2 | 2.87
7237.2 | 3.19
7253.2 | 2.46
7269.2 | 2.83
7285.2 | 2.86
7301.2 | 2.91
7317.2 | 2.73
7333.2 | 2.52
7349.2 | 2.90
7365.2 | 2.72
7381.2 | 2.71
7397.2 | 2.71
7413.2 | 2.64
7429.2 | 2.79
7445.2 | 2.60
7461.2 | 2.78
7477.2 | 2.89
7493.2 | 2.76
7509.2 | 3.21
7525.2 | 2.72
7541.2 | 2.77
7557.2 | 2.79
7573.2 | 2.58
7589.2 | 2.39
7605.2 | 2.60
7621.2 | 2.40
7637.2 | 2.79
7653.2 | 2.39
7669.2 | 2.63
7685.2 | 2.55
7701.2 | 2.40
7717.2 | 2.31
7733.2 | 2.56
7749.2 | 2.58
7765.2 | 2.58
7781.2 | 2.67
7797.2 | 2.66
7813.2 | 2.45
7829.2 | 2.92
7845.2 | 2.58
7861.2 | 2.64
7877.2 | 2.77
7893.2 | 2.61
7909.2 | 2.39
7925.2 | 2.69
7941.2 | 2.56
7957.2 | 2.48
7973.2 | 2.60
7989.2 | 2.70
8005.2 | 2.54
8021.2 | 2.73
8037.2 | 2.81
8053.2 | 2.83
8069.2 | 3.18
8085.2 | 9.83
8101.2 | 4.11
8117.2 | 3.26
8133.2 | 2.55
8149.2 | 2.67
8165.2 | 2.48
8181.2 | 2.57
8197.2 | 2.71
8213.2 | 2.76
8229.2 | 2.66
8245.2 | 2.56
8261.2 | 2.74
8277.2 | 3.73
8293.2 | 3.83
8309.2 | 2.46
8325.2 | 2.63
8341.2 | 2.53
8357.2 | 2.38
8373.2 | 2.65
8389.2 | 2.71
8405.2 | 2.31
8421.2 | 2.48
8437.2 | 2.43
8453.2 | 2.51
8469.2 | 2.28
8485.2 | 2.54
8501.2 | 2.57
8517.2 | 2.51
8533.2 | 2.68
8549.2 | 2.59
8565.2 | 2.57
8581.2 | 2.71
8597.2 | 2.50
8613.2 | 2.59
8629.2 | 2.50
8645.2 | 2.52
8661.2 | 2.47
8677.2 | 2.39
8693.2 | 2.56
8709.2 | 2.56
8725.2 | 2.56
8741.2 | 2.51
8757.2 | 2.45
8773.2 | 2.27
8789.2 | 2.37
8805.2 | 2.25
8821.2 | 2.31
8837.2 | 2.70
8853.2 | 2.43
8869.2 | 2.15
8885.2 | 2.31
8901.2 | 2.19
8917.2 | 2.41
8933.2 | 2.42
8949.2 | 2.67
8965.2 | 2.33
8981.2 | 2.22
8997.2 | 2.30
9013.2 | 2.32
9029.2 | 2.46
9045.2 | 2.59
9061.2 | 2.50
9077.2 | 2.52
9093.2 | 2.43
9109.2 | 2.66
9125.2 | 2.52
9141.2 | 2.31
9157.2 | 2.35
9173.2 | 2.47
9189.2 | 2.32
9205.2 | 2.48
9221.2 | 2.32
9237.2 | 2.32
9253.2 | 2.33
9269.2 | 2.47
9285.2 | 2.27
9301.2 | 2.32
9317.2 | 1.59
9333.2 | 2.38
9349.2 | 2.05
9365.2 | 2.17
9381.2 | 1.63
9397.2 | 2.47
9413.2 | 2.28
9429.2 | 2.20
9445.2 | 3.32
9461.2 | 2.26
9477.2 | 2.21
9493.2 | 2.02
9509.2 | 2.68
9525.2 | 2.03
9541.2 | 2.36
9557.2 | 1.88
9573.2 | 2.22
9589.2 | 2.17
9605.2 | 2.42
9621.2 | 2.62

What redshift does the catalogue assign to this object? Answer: 0.23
